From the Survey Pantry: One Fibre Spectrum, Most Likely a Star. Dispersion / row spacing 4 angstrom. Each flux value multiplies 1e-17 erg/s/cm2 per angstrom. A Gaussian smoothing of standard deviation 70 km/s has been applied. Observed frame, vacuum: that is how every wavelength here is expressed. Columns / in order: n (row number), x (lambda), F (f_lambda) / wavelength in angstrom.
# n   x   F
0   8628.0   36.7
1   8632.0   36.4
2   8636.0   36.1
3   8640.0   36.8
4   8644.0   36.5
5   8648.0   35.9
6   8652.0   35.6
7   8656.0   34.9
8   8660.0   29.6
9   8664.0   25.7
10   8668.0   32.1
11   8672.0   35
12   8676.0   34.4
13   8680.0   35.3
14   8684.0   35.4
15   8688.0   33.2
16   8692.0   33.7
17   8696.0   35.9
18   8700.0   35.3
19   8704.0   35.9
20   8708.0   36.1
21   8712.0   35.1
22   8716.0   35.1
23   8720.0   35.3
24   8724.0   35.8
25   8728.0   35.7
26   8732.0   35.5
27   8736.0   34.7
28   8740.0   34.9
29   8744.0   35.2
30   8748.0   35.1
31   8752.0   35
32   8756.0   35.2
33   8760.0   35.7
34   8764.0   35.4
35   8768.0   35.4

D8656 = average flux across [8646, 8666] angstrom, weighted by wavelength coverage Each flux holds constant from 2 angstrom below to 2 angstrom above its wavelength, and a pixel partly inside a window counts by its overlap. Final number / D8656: 32.3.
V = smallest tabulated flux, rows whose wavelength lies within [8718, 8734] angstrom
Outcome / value 35.3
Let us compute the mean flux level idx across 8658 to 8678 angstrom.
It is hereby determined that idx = 31.4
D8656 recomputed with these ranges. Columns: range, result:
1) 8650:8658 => 35.2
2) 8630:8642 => 36.4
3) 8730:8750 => 35.1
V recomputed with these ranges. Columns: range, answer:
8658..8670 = 25.7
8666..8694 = 32.1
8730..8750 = 34.7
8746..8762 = 35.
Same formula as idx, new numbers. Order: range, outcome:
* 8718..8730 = 35.6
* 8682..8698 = 34.5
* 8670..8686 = 35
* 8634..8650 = 36.3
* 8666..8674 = 33.5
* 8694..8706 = 35.7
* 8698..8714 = 35.6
